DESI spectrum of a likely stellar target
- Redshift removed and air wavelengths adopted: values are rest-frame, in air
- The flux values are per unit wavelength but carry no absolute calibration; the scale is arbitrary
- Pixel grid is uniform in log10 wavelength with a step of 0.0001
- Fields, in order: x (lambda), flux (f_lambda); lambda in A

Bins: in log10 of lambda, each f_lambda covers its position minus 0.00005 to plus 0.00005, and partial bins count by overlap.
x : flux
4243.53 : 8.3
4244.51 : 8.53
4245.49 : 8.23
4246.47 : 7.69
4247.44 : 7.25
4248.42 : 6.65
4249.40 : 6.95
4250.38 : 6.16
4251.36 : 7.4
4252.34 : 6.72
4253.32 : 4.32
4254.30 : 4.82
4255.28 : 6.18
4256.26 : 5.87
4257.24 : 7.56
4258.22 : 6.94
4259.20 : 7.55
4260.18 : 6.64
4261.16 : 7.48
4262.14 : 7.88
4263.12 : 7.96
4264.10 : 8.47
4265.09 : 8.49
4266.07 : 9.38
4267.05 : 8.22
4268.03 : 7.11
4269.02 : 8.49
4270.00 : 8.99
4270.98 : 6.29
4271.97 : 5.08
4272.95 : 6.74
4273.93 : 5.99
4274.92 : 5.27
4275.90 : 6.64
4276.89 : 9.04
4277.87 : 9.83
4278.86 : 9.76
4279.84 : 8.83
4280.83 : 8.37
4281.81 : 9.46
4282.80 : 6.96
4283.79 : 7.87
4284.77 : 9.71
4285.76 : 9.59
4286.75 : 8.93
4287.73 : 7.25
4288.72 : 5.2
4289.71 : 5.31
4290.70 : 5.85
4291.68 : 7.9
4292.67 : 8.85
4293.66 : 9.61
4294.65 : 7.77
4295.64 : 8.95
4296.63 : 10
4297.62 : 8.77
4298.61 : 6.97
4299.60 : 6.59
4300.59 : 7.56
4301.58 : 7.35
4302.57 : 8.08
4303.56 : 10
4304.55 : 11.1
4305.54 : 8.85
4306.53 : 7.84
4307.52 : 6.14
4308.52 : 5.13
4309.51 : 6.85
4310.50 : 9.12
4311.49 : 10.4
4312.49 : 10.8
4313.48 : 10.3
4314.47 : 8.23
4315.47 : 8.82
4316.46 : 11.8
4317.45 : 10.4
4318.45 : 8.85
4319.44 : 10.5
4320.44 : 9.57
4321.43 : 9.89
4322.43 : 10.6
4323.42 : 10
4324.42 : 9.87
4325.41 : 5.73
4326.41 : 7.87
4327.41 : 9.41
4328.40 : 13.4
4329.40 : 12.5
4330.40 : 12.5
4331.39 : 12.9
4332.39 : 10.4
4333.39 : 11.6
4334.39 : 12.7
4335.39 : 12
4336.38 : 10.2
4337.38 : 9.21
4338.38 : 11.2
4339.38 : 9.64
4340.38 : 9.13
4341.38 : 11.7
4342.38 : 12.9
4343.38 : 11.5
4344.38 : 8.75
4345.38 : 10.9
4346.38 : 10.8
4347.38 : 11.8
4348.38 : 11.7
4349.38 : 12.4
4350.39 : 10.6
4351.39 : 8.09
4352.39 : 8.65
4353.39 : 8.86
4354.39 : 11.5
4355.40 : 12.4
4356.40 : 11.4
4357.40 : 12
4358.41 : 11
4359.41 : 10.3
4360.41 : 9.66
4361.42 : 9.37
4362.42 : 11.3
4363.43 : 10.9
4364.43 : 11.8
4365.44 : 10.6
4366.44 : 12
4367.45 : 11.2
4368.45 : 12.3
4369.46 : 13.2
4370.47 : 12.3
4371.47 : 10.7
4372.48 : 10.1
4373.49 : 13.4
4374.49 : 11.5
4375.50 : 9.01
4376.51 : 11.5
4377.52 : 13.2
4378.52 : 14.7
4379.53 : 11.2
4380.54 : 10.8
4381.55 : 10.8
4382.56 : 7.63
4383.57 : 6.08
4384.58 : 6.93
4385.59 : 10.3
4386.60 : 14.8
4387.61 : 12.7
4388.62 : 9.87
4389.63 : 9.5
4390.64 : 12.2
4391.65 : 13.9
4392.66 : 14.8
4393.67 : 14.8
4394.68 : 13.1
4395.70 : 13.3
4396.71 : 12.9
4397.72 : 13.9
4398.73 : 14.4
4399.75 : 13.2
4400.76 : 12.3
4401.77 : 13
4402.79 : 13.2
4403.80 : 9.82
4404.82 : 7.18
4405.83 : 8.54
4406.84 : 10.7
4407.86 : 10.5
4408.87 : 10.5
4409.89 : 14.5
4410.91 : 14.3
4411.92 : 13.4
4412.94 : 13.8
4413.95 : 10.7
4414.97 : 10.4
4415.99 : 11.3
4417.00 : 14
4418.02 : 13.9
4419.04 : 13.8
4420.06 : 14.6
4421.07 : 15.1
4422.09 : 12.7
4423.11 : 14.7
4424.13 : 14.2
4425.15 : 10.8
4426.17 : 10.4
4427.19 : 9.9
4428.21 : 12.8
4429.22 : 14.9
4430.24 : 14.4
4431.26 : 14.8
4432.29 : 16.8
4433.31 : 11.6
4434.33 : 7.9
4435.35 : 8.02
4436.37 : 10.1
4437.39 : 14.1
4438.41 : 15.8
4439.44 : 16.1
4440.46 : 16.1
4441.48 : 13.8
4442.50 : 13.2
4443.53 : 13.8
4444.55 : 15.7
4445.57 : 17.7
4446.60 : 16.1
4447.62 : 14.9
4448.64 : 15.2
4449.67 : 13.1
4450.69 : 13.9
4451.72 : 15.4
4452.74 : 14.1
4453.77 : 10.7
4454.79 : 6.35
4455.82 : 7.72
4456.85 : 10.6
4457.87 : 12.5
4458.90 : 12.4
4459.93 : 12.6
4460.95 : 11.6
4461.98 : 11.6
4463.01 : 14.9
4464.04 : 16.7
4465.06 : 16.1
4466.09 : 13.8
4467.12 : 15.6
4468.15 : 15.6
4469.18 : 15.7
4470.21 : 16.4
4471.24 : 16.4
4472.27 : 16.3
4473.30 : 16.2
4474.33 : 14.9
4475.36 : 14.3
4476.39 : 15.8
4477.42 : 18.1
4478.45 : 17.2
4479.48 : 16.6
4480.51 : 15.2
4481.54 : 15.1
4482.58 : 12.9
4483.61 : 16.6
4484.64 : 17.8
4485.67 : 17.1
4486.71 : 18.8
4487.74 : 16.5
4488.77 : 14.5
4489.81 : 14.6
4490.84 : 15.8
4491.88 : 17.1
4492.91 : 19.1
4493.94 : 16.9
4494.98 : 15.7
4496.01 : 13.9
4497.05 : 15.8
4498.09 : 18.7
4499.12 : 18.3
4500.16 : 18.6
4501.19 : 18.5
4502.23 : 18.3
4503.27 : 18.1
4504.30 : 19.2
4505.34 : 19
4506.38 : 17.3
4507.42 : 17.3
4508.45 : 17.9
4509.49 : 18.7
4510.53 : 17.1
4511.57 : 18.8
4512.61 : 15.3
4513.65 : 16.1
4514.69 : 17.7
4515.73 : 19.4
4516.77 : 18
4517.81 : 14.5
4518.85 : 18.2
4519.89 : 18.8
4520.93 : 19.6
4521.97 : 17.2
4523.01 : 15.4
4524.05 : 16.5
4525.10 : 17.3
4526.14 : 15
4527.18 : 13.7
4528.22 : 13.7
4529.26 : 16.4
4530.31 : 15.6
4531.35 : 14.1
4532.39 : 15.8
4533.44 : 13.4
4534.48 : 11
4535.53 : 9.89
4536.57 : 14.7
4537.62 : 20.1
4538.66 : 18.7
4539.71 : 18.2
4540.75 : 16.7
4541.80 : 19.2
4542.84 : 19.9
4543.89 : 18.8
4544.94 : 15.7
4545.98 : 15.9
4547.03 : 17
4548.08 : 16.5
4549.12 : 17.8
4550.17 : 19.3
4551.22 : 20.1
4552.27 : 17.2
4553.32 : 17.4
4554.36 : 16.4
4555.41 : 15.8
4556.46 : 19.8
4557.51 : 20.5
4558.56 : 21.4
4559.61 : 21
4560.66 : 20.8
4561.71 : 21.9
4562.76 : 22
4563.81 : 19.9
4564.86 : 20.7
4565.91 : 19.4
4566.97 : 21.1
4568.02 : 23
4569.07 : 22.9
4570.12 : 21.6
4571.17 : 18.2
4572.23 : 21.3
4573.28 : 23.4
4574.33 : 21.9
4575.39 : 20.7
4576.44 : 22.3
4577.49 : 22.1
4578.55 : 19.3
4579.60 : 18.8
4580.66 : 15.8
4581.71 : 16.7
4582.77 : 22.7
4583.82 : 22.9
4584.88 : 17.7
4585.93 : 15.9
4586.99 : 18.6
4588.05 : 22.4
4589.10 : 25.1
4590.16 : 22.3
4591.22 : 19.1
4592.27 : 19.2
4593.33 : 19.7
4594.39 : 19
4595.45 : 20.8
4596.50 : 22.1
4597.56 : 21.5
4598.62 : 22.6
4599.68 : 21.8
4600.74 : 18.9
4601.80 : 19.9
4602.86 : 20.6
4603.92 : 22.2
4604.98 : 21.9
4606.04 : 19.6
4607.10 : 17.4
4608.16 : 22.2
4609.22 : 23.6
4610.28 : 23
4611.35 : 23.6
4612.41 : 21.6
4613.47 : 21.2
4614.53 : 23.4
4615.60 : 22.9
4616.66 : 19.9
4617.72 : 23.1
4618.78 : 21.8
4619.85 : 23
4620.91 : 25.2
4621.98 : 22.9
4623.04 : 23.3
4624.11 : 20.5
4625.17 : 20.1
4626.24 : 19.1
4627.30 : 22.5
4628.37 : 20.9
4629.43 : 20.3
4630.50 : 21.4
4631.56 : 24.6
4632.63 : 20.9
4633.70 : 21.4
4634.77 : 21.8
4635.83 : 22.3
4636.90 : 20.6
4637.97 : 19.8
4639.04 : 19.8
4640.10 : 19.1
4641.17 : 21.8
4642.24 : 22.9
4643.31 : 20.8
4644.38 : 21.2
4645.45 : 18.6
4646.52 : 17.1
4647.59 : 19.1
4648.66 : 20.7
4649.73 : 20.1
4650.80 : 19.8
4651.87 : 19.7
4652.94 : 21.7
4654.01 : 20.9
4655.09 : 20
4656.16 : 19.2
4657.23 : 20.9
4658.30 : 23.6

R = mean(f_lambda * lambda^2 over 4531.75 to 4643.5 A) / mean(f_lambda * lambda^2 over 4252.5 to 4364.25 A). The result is 2.52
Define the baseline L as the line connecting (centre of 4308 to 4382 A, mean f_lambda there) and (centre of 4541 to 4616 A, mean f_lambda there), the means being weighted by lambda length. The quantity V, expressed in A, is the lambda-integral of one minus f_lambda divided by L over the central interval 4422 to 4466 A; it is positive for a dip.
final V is 4.6 A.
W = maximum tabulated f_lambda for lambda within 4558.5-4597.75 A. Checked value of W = 25.1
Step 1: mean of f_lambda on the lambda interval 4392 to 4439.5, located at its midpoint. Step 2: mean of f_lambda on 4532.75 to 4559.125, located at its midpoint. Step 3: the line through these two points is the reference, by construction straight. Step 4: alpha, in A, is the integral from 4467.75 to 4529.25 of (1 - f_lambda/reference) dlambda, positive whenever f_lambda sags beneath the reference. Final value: -4.75 A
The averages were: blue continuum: 12.7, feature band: 16.8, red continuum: 17.3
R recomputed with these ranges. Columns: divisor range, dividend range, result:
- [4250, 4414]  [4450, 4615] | 1.98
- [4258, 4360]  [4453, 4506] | 1.82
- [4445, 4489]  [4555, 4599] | 1.47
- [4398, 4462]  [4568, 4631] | 1.79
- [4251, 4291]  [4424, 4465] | 1.91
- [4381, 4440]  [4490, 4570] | 1.52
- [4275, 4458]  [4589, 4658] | 2.14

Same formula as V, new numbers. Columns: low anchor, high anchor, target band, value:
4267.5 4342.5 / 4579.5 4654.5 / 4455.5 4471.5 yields 1.3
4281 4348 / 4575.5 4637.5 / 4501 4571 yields 1.8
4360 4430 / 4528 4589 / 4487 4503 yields -0.8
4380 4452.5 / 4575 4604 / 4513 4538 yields 2.3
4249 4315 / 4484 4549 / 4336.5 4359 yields -0.9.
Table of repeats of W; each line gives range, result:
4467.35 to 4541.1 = 20.1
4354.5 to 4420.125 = 14.8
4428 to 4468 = 17.7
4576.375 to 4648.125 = 25.2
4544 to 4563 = 22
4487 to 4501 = 19.1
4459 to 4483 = 18.1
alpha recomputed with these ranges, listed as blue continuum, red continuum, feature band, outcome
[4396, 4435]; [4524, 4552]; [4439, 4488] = -2.35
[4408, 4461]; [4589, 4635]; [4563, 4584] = -1.13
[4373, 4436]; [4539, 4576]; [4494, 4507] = -0.64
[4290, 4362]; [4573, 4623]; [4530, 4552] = 2.54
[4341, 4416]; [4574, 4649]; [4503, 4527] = -0.60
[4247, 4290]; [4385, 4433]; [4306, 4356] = -2.08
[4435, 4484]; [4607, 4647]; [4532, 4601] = -1.45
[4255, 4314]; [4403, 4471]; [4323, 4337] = -1.92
